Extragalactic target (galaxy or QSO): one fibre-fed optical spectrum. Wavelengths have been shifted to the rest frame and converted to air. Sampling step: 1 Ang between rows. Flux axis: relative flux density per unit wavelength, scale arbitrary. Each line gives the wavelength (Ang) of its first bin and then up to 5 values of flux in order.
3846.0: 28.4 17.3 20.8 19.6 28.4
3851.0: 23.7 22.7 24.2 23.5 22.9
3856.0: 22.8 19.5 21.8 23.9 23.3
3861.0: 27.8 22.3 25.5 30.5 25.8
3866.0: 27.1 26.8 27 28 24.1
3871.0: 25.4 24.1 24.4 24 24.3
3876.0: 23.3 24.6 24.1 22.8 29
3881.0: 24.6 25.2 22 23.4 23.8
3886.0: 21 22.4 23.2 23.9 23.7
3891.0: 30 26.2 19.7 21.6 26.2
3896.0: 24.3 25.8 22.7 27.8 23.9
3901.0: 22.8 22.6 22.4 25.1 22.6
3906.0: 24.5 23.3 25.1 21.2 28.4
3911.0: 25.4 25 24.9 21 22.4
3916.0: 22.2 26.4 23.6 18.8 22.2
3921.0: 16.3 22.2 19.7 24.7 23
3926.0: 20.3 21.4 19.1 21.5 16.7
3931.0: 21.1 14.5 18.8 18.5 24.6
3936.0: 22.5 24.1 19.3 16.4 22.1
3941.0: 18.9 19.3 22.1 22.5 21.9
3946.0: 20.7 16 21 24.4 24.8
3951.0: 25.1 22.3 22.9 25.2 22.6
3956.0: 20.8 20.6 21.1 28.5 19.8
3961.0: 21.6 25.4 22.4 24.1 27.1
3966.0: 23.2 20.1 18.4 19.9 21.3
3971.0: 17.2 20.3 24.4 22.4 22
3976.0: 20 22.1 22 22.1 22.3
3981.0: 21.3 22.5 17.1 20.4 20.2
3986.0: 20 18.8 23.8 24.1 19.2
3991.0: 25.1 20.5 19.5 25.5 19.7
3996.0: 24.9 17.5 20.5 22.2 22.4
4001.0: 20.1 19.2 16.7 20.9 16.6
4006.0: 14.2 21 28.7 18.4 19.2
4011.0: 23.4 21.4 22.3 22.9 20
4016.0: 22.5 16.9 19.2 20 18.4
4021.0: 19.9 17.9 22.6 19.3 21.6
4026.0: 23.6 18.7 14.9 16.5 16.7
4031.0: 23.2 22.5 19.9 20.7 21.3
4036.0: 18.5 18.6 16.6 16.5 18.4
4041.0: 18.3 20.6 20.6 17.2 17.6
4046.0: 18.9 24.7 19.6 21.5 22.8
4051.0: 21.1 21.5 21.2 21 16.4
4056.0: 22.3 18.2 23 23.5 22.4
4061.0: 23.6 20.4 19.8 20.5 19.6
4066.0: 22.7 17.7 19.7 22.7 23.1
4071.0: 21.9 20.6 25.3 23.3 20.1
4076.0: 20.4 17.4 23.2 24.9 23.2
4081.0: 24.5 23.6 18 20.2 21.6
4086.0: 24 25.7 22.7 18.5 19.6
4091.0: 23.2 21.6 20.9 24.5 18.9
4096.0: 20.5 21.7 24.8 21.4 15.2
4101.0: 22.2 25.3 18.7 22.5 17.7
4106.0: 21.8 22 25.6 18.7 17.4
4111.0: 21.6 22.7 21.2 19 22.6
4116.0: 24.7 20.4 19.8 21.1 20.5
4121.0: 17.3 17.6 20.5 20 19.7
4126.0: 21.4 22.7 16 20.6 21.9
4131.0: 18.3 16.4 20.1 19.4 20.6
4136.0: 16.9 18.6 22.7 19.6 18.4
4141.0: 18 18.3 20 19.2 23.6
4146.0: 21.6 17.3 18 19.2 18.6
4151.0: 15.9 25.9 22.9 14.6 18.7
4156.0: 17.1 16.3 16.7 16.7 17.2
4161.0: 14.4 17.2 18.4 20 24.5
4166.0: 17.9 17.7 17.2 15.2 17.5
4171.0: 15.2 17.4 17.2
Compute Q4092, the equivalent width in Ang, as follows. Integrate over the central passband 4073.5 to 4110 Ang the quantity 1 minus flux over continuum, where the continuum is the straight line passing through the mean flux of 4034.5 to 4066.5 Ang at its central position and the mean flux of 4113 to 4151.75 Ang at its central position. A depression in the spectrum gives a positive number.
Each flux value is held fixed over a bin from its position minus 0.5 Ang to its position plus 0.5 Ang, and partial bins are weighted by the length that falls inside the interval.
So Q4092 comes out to -2.9 Ang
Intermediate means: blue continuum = 20.3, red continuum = 19.7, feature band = 21.6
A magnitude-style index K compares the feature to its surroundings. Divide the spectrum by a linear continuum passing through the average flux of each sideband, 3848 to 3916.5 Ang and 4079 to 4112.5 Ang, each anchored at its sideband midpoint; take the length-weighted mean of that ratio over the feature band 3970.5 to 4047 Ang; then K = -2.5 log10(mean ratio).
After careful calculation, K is 0.12 mag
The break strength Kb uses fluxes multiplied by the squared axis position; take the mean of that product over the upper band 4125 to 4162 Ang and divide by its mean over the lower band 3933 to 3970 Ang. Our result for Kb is 0.95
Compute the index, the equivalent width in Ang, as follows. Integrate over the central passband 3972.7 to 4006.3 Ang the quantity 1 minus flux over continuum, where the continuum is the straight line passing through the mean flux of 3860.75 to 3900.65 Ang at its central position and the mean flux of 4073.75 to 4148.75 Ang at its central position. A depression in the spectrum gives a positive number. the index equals 2.9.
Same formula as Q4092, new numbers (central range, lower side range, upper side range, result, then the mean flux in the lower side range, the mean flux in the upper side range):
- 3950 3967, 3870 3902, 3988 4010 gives -0.9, 24.2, 20.8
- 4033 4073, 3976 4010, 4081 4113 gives 1.4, 20.9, 21.4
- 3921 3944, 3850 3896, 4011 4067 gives 2.5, 24.4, 20.2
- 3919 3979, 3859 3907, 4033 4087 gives 4.6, 24.6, 20.9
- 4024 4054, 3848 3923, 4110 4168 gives 2.0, 24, 19.4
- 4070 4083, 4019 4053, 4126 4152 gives -1.7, 19.7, 19.4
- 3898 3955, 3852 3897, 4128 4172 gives 3.1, 24.4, 18.7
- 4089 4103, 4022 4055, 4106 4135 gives -0.8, 19.8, 20.4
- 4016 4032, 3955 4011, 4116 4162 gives 1.0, 21.3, 19.2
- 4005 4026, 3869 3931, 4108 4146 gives 1.2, 23.4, 20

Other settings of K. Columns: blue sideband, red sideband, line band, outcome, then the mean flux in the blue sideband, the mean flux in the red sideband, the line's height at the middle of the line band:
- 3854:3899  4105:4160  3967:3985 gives 0.09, 24.5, 19.7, 22.6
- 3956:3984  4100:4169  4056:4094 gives -0.07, 21.8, 19.6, 20.4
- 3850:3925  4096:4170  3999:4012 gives 0.09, 24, 19.7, 21.9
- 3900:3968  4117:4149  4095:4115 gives -0.06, 22.1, 19.6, 19.9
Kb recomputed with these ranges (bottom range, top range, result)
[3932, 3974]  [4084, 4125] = 1.05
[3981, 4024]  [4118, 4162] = 0.99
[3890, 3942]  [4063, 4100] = 1.05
